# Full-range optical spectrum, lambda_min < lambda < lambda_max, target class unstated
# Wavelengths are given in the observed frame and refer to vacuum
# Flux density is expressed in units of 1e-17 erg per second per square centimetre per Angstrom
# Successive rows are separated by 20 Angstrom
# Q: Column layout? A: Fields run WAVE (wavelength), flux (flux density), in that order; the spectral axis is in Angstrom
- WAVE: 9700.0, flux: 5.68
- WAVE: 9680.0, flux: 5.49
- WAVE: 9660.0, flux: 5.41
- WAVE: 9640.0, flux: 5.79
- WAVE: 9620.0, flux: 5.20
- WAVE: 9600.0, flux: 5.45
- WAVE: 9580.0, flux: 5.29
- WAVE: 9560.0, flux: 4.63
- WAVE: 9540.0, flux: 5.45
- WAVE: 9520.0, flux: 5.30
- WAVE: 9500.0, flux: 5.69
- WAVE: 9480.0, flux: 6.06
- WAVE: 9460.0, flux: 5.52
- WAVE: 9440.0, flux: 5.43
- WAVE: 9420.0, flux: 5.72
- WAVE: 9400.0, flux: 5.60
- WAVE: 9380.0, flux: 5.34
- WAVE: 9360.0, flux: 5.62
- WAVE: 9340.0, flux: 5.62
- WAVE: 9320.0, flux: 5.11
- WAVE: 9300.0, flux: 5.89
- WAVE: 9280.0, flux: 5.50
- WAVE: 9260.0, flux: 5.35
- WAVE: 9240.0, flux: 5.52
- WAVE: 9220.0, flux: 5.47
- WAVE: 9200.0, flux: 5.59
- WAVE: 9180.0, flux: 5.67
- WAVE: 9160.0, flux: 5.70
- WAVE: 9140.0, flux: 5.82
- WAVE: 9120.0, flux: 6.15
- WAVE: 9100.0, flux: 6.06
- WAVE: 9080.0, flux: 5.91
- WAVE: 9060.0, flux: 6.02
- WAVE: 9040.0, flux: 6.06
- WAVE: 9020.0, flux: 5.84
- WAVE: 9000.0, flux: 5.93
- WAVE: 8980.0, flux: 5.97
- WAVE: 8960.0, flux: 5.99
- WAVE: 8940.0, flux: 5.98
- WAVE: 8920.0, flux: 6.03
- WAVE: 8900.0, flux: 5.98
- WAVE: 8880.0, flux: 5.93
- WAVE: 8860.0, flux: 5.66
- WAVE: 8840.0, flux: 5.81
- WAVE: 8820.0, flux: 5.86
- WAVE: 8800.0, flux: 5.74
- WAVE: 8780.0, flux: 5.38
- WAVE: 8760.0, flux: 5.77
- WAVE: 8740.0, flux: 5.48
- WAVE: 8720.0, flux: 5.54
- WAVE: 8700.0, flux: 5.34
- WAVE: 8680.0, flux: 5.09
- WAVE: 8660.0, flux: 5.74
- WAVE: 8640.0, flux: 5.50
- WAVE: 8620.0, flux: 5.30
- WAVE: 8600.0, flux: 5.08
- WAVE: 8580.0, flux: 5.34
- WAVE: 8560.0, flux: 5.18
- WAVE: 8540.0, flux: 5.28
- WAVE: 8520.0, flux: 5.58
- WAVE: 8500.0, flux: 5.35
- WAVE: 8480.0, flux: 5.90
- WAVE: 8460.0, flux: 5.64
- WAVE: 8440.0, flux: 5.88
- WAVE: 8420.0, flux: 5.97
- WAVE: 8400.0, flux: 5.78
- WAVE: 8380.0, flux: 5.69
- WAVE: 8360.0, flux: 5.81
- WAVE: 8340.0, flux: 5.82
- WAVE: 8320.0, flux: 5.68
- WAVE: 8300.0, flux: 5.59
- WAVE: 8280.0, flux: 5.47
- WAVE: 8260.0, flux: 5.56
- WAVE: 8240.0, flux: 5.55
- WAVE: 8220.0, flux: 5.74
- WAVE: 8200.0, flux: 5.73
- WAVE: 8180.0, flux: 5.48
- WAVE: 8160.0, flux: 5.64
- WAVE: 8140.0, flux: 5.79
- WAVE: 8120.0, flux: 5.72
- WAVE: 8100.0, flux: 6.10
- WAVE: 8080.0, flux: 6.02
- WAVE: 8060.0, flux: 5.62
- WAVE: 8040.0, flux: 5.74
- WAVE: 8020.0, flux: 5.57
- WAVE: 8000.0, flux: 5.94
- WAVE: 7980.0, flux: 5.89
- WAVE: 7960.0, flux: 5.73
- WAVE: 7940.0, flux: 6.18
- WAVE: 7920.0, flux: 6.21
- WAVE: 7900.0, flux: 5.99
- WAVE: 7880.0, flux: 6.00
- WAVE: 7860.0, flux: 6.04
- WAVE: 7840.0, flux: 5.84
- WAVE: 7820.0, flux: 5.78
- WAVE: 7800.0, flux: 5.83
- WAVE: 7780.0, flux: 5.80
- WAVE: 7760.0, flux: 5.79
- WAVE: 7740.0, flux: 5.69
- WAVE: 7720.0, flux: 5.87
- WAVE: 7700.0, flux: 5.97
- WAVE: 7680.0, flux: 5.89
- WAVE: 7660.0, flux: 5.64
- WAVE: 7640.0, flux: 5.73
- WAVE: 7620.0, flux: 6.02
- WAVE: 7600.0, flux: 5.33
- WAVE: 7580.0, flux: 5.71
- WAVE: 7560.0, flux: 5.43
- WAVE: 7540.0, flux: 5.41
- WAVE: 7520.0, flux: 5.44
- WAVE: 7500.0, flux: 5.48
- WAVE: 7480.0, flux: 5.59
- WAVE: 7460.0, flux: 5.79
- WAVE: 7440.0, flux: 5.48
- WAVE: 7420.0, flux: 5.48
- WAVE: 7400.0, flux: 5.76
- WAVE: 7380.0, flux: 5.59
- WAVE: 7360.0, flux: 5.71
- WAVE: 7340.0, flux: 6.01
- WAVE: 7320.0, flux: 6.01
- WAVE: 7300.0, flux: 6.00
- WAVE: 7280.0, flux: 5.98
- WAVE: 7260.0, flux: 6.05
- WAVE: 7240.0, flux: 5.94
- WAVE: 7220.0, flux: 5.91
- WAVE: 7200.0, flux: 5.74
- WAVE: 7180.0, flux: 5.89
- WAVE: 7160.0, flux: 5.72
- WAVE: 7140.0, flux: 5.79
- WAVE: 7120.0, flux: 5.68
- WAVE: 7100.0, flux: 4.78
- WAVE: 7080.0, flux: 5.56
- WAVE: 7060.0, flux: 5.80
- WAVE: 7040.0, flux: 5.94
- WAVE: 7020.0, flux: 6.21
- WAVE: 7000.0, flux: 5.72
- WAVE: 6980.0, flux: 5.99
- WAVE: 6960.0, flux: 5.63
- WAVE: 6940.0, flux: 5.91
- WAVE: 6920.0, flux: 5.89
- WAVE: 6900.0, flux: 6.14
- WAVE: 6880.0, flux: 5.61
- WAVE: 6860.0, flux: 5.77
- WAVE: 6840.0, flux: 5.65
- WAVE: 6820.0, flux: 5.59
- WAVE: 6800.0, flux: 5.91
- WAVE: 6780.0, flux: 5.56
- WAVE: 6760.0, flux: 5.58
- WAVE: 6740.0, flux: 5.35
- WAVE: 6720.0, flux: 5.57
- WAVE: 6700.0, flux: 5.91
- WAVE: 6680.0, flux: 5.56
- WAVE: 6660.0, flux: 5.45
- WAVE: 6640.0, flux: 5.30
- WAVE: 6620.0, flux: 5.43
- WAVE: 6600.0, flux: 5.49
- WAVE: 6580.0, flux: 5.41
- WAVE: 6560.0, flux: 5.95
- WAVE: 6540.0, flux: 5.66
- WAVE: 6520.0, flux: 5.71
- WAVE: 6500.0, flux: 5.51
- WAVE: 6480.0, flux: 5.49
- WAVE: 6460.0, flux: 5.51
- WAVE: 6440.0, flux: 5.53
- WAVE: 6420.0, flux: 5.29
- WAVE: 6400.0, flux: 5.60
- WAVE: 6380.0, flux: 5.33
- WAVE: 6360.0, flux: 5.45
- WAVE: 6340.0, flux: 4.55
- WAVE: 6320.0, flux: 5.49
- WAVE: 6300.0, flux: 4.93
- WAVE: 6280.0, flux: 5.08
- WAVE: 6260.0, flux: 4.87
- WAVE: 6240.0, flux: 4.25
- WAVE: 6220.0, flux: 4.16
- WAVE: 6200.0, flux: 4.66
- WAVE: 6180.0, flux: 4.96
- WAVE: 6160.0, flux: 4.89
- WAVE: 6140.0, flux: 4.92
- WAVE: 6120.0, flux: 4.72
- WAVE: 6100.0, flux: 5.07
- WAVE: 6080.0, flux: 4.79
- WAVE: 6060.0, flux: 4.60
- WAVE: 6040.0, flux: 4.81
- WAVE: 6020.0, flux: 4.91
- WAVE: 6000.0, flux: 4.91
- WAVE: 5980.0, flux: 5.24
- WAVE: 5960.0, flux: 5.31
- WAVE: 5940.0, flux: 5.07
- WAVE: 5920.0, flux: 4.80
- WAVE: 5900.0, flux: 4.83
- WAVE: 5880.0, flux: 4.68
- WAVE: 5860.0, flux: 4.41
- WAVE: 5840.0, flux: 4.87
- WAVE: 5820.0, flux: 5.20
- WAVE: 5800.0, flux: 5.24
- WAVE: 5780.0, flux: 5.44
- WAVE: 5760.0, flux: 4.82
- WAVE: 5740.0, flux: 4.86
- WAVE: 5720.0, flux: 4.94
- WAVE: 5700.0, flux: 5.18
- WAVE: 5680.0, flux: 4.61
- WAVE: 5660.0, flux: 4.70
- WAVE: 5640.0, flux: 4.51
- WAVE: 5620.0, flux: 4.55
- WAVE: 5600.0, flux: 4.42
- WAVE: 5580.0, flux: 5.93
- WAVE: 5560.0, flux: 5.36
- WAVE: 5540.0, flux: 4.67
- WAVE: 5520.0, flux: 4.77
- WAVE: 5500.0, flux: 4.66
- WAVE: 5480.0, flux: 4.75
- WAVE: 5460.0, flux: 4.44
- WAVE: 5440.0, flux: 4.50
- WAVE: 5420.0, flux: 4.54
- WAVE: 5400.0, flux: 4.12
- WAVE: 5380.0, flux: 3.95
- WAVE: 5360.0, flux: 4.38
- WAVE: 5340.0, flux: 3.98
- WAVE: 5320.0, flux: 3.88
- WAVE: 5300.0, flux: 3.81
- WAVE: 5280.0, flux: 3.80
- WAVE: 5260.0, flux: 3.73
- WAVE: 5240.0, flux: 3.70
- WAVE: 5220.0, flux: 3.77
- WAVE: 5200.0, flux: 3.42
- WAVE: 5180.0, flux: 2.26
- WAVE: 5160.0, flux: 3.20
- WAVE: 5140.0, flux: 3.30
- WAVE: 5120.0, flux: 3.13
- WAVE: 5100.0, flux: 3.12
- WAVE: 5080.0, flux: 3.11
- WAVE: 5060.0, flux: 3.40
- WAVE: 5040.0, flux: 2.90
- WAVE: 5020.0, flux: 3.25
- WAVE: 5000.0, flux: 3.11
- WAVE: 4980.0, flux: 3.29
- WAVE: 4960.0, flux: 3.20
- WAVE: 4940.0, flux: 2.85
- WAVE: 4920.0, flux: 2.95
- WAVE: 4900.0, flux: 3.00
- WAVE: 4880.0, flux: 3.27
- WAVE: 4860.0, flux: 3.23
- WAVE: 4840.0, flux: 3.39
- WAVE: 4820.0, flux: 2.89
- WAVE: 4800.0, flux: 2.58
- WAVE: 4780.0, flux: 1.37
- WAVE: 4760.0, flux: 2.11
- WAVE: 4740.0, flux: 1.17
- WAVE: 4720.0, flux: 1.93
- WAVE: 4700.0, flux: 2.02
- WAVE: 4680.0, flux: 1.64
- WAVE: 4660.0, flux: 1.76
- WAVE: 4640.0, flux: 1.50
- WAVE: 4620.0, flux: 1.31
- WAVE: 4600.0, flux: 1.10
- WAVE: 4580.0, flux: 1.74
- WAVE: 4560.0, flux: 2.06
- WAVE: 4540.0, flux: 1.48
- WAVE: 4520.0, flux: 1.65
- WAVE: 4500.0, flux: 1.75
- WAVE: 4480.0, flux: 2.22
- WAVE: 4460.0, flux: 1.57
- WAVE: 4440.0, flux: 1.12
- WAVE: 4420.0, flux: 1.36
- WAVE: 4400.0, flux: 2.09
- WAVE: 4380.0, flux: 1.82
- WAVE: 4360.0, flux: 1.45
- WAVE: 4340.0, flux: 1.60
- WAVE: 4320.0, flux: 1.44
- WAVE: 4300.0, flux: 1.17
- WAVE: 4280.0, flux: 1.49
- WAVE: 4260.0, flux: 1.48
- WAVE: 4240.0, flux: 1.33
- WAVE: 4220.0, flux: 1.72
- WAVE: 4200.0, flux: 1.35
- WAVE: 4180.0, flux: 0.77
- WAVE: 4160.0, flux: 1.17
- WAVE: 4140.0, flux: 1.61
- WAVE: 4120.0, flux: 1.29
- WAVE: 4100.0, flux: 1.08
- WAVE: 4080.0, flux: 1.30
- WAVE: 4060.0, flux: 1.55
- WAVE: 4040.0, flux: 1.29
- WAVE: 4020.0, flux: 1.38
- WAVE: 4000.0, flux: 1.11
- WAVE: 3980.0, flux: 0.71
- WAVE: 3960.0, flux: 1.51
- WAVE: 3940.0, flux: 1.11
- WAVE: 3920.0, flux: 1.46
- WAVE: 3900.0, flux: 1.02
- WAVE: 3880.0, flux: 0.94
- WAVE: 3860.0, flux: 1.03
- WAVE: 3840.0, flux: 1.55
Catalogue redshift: 0.20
